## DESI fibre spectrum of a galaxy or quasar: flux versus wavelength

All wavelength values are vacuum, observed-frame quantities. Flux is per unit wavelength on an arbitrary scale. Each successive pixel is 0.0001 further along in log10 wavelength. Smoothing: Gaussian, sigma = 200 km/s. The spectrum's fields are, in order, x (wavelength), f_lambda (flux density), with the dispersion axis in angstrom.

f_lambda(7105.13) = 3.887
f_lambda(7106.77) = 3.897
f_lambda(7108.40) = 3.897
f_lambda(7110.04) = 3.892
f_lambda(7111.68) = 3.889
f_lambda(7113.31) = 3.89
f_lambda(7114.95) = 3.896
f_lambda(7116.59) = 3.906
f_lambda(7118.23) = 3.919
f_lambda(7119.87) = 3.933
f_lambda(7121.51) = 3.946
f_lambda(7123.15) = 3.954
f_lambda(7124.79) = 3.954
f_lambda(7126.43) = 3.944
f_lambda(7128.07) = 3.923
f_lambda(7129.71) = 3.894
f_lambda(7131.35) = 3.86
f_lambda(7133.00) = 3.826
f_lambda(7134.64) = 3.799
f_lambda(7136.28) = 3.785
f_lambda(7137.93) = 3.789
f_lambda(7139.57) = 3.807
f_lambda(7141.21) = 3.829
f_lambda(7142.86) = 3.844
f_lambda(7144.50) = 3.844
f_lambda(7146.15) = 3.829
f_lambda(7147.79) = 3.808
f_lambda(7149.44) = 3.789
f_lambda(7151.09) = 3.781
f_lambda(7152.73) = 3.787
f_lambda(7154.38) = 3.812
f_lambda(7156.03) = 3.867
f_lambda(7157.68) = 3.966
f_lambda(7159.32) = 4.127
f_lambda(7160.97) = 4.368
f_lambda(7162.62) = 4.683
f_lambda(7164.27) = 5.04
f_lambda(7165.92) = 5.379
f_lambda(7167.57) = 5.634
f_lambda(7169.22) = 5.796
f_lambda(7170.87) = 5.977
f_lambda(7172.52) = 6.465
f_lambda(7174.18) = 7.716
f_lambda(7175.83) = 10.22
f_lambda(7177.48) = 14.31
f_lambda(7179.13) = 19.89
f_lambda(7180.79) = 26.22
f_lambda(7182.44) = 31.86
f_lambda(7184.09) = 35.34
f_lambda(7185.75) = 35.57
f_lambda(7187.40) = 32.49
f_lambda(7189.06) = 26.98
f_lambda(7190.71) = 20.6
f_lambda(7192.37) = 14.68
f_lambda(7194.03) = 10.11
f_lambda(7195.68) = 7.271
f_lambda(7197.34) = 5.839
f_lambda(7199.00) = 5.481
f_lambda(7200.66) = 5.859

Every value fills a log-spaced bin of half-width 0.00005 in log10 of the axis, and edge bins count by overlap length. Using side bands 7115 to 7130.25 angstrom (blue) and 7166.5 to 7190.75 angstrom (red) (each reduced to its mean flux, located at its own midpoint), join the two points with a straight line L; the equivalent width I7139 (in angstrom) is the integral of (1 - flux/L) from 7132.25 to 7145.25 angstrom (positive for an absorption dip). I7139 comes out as 6.9 angstrom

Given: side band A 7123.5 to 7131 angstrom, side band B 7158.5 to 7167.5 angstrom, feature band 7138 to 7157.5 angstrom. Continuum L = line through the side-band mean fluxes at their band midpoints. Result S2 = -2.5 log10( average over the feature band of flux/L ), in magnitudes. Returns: 0.159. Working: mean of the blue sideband 3.93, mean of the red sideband 4.8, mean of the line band 3.82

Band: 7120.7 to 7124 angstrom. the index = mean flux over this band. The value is 3.95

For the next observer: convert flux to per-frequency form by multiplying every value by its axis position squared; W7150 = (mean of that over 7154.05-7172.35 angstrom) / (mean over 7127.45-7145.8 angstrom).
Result 1.28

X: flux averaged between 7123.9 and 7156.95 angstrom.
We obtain 3.84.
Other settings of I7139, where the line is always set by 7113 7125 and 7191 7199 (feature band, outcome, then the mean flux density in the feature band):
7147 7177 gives 8.7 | 5.23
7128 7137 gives 2.0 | 3.84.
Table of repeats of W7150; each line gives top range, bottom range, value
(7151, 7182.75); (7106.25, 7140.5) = 2.24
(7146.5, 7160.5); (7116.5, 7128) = 0.99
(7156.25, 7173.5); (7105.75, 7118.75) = 1.33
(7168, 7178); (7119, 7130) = 2.09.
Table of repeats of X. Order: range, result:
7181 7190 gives 31.9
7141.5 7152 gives 3.82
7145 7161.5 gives 3.9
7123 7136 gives 3.89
